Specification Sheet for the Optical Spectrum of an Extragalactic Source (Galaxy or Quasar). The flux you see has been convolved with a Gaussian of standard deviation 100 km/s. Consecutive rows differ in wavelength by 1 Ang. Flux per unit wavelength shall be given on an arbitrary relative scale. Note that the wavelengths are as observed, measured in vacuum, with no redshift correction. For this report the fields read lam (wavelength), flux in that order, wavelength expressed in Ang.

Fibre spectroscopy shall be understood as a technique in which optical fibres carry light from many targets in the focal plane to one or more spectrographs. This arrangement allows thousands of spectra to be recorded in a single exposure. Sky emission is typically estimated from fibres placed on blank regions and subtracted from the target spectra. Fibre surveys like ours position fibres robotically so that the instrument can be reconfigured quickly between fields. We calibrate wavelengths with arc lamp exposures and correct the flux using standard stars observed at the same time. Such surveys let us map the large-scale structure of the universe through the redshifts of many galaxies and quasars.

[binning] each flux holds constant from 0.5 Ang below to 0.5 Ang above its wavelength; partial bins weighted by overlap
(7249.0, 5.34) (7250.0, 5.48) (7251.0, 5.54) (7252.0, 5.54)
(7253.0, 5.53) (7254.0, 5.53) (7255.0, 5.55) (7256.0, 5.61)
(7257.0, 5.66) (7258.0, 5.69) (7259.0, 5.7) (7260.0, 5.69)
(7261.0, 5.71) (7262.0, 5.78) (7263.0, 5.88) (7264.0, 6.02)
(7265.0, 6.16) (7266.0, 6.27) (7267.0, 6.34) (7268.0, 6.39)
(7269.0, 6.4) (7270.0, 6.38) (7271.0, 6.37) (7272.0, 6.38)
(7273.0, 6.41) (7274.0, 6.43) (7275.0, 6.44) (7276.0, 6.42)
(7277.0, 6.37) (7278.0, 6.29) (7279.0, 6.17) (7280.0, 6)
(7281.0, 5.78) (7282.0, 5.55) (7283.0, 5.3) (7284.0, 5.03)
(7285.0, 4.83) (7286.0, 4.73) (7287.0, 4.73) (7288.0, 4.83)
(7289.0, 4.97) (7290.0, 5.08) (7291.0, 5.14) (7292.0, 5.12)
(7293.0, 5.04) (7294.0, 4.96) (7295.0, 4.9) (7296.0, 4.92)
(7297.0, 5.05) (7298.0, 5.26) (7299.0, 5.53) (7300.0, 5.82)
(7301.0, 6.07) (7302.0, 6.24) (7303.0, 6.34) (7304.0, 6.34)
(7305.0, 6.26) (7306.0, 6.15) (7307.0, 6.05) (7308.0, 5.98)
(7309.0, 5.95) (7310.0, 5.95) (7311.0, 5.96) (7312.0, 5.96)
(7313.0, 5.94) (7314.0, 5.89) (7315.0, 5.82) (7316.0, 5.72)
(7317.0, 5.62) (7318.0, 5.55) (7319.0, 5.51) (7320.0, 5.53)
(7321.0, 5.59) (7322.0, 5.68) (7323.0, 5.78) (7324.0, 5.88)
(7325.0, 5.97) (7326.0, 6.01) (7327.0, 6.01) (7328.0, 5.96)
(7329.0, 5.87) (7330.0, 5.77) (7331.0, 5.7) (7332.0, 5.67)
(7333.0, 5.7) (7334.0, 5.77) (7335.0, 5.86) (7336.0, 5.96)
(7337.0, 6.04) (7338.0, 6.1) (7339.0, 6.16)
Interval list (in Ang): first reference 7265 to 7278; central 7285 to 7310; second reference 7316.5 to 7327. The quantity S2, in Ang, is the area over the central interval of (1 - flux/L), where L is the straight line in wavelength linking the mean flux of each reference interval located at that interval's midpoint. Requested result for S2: 2.3 Ang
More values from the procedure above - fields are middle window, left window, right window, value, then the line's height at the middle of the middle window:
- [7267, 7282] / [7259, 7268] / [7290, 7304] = -1.2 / 5.81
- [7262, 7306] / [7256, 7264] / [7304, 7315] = 0.9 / 5.87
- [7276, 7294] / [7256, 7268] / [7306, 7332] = 1.6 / 5.88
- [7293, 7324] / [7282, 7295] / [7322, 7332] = -1.7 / 5.45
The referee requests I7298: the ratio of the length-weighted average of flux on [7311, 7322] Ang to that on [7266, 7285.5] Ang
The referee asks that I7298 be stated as 0.9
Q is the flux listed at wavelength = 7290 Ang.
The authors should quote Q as 5.08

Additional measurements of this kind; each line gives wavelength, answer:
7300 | 5.82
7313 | 5.94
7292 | 5.12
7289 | 4.97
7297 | 5.05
